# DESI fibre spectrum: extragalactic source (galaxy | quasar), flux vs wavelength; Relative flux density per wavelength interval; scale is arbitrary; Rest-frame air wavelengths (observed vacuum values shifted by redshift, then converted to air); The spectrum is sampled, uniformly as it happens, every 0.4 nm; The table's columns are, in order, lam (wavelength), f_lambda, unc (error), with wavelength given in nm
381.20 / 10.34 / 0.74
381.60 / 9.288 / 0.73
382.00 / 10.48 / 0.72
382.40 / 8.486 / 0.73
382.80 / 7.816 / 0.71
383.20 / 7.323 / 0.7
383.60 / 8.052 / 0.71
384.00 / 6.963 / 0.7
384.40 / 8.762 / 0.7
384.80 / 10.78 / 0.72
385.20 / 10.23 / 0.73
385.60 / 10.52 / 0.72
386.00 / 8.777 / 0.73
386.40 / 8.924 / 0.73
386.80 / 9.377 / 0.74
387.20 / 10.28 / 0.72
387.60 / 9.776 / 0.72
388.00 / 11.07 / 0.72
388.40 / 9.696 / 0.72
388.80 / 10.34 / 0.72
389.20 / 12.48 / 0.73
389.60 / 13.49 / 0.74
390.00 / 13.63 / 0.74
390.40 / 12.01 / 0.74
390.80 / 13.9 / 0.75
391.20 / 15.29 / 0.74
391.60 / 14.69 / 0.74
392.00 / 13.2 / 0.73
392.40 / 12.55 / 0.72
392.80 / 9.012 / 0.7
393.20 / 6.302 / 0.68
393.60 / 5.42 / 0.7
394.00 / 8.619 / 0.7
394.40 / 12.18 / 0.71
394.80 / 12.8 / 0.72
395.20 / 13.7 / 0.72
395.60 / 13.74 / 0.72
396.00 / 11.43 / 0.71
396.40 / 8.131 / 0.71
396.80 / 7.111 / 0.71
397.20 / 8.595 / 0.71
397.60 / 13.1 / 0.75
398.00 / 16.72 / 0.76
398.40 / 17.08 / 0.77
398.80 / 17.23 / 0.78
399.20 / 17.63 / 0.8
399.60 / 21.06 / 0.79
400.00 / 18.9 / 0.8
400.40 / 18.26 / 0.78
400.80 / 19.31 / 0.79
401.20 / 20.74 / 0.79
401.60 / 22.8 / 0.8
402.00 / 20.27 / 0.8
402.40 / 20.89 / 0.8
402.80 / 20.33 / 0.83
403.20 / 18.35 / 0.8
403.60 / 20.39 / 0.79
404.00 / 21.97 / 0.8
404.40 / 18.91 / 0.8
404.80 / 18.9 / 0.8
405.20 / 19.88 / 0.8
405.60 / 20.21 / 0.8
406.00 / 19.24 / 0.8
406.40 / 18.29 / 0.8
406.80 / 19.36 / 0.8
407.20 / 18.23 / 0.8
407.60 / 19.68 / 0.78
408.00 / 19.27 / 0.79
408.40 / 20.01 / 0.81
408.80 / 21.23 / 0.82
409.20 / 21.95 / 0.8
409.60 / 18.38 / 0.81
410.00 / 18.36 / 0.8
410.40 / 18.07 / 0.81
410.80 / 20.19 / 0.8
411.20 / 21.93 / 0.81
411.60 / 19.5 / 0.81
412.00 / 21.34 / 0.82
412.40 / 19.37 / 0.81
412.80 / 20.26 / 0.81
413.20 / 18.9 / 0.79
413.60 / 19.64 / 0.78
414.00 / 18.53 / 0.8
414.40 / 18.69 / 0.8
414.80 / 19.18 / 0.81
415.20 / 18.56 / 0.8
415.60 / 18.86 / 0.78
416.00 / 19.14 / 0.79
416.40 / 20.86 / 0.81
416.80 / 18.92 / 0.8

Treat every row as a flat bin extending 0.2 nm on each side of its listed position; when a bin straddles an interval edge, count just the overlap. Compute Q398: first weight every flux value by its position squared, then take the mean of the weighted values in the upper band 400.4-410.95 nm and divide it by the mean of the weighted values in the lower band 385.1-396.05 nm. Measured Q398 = 1.90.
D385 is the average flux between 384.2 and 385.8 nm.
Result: 10.1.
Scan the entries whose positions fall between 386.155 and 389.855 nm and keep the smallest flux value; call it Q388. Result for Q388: 8.924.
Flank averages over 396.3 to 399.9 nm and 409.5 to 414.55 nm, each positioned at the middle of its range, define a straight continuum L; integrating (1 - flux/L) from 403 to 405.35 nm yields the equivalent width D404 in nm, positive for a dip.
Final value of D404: -0.44 nm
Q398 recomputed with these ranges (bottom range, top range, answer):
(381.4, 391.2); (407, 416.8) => 2.18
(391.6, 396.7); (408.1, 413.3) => 2.03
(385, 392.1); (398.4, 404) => 1.82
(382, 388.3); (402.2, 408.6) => 2.36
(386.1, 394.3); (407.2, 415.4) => 1.98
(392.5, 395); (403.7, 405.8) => 2.30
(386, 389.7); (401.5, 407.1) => 2.07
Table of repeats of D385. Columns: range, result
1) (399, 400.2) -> 19.2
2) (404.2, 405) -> 18.9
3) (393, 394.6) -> 8.13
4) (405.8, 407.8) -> 19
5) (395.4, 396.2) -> 12.6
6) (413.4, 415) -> 19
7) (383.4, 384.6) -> 7.93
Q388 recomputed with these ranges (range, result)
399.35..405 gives 18.26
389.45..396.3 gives 5.42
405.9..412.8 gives 18.07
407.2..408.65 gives 19.27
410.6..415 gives 18.53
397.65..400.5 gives 16.72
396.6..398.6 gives 7.111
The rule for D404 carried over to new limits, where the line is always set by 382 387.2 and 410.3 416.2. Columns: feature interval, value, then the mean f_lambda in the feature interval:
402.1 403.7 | -0.44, 20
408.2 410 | -0.22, 20.2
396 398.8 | 0.32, 12.2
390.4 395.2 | 0.20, 11.4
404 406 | -0.39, 19.7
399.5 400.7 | -0.38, 19.3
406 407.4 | -0.13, 18.7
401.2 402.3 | -0.44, 21.3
